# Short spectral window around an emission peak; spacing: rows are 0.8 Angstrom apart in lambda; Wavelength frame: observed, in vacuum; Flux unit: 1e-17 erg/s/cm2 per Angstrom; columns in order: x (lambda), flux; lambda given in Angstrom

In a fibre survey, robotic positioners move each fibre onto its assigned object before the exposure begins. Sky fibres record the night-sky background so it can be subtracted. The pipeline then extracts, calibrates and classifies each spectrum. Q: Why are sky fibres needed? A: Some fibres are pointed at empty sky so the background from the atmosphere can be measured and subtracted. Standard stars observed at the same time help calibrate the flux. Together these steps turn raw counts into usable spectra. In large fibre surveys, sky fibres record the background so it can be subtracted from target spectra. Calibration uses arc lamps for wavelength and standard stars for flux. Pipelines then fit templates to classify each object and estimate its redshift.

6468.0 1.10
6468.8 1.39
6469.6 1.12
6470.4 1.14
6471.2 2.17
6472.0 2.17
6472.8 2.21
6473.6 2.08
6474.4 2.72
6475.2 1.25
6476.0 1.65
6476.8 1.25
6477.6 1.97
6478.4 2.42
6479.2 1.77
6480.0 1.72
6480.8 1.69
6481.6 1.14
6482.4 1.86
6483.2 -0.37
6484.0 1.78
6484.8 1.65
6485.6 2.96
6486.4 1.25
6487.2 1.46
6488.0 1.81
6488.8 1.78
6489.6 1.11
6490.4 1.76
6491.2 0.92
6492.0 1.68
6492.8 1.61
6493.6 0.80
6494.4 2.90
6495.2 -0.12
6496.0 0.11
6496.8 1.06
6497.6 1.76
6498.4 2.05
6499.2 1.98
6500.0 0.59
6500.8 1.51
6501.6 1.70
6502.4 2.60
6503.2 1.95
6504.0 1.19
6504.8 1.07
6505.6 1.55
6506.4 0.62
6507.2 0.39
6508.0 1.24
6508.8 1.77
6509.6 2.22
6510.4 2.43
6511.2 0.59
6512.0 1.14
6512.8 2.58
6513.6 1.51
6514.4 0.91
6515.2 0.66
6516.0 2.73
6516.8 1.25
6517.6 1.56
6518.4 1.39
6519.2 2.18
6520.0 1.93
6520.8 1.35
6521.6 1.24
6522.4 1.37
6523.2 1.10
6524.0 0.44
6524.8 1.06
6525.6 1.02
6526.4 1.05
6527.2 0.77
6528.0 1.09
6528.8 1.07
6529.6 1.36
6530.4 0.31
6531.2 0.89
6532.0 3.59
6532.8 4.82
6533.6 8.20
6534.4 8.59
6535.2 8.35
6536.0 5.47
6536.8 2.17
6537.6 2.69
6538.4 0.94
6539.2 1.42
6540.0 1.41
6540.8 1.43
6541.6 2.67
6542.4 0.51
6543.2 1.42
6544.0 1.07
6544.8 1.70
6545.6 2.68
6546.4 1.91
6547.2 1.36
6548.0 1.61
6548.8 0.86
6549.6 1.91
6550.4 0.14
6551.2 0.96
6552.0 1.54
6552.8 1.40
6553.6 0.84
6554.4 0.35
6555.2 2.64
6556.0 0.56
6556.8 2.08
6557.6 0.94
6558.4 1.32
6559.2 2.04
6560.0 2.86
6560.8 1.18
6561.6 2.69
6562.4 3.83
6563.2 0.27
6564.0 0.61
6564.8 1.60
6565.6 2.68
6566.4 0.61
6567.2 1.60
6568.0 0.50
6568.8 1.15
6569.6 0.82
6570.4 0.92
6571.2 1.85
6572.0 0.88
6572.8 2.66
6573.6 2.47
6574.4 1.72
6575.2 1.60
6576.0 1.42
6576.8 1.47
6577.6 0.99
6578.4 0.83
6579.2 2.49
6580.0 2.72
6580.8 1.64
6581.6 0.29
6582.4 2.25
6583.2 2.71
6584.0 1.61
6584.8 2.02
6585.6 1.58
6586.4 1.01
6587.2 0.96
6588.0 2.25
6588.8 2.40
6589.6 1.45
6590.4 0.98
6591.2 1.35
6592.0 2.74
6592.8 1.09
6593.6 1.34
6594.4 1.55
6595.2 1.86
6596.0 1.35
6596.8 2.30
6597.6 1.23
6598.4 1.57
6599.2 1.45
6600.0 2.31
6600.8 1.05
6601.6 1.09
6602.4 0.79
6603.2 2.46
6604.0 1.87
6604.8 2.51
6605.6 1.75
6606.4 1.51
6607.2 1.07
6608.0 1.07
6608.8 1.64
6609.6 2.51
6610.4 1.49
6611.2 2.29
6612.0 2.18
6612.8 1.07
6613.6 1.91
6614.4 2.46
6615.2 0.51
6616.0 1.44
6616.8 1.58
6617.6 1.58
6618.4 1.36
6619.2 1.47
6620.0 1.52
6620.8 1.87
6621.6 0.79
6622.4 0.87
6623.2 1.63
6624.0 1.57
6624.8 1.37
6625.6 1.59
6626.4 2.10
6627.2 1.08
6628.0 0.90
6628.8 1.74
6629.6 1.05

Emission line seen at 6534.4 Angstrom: Hbeta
